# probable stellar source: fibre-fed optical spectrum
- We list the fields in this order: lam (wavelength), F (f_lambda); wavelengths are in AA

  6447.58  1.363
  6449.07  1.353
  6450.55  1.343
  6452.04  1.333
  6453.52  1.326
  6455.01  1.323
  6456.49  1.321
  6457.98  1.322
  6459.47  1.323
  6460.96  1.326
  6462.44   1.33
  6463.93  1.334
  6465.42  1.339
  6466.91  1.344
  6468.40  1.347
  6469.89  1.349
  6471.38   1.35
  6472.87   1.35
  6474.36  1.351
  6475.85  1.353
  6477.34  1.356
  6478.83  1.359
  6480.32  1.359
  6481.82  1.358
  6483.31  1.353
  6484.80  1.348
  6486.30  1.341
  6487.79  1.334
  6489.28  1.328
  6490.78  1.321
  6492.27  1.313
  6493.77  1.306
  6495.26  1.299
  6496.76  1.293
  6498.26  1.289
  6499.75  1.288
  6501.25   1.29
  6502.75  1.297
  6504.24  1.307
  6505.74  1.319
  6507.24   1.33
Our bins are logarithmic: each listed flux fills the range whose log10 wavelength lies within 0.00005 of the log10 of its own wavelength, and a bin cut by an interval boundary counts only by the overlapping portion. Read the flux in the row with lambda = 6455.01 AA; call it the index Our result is 1.323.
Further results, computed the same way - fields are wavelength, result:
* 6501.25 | 1.29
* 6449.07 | 1.353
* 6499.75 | 1.288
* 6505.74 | 1.319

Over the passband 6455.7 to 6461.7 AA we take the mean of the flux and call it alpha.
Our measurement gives 1.32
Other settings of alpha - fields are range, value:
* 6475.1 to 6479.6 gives 1.36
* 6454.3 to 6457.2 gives 1.32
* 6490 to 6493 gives 1.32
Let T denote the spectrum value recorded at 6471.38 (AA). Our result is 1.35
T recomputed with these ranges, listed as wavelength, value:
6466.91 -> 1.344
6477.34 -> 1.356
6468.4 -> 1.347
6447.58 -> 1.363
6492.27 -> 1.313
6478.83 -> 1.359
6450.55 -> 1.343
